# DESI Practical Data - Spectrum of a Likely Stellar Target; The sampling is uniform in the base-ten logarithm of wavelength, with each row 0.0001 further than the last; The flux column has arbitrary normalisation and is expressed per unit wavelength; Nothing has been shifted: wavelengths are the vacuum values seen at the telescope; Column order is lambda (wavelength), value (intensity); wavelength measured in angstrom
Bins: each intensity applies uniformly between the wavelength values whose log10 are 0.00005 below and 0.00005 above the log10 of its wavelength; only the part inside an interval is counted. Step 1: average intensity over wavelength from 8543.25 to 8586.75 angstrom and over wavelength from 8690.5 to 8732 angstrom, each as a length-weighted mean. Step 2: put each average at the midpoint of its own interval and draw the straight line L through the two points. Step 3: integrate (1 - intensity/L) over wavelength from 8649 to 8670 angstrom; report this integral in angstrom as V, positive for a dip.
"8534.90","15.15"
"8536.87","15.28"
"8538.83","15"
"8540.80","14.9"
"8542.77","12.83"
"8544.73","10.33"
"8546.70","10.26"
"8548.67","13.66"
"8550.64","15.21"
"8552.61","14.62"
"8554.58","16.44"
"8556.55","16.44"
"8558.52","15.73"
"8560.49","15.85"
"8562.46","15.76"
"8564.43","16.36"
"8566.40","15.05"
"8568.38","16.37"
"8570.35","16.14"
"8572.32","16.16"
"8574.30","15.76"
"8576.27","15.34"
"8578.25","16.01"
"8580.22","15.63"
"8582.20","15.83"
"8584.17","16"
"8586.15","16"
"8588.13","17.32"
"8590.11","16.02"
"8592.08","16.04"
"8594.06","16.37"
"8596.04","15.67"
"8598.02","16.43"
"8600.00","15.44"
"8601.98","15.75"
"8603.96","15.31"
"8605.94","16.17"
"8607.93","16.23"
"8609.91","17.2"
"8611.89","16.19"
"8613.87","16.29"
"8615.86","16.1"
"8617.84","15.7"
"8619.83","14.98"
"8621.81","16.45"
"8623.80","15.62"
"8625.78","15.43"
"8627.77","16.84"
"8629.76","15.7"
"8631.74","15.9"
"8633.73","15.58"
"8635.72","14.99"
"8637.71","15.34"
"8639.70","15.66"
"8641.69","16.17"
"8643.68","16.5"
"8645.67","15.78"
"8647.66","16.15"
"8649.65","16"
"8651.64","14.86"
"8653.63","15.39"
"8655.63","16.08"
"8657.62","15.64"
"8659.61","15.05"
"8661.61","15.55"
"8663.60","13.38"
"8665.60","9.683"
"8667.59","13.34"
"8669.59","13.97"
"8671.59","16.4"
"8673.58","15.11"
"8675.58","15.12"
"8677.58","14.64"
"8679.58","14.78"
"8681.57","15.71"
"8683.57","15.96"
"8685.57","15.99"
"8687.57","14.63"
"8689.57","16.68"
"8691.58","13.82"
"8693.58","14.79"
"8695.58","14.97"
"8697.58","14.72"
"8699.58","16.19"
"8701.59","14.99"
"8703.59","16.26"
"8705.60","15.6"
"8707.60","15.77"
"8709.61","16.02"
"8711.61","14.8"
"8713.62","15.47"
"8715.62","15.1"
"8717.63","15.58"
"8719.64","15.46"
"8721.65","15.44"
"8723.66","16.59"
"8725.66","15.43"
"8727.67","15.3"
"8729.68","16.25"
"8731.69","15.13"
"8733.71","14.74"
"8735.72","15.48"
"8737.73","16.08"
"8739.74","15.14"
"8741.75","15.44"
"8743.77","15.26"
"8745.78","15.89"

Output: 1.2 angstrom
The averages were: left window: 15.2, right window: 15.4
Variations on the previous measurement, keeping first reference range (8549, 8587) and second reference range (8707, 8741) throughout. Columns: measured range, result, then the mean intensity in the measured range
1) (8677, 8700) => 0.5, 15.2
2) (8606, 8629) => -0.6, 16.1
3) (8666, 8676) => 0.7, 14.5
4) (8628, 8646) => -0.1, 15.8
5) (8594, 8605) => 0.0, 15.8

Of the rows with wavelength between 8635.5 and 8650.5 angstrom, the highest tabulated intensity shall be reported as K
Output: 16.5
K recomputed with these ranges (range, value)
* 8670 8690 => 16.68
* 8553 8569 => 16.44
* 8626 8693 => 16.84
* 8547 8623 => 17.32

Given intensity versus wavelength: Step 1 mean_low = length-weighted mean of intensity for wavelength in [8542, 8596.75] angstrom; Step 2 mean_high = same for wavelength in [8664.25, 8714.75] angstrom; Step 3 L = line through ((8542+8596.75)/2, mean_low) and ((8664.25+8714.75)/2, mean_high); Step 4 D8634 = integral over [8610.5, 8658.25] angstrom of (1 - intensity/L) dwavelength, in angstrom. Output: -2.07 angstrom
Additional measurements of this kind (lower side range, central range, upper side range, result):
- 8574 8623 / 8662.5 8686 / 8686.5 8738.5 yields 1.7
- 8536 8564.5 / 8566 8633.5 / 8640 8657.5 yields -3.6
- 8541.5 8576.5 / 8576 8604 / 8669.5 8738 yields -1.8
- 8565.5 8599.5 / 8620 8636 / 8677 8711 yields -0.1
